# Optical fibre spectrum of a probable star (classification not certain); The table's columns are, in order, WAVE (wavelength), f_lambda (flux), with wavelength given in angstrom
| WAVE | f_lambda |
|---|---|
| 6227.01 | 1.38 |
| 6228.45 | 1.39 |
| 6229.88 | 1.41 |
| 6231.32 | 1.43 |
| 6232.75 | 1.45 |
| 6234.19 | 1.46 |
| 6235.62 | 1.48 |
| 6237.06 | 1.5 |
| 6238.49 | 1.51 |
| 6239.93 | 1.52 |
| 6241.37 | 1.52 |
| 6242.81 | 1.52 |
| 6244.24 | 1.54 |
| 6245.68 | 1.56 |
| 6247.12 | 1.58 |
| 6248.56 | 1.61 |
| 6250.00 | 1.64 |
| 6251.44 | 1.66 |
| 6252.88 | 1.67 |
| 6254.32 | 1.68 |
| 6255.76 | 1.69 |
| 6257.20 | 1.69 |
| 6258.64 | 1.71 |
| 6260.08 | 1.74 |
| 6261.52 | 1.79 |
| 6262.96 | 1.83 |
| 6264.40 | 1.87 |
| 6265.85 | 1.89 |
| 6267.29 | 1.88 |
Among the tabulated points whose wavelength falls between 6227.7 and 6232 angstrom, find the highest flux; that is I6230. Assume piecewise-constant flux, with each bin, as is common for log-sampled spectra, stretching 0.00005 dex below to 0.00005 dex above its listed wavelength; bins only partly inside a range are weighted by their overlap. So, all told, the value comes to 1.43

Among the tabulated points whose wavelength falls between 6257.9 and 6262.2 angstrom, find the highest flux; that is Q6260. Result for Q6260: 1.79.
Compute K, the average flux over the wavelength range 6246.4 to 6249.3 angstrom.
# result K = 1.59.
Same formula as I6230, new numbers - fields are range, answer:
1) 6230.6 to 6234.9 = 1.46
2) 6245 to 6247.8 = 1.58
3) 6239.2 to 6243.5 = 1.52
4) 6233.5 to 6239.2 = 1.51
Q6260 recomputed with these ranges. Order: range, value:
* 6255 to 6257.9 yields 1.69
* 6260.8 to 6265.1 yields 1.87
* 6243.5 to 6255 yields 1.68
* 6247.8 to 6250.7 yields 1.64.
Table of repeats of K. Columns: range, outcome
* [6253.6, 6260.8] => 1.7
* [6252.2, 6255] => 1.67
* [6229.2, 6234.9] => 1.44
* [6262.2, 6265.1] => 1.85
